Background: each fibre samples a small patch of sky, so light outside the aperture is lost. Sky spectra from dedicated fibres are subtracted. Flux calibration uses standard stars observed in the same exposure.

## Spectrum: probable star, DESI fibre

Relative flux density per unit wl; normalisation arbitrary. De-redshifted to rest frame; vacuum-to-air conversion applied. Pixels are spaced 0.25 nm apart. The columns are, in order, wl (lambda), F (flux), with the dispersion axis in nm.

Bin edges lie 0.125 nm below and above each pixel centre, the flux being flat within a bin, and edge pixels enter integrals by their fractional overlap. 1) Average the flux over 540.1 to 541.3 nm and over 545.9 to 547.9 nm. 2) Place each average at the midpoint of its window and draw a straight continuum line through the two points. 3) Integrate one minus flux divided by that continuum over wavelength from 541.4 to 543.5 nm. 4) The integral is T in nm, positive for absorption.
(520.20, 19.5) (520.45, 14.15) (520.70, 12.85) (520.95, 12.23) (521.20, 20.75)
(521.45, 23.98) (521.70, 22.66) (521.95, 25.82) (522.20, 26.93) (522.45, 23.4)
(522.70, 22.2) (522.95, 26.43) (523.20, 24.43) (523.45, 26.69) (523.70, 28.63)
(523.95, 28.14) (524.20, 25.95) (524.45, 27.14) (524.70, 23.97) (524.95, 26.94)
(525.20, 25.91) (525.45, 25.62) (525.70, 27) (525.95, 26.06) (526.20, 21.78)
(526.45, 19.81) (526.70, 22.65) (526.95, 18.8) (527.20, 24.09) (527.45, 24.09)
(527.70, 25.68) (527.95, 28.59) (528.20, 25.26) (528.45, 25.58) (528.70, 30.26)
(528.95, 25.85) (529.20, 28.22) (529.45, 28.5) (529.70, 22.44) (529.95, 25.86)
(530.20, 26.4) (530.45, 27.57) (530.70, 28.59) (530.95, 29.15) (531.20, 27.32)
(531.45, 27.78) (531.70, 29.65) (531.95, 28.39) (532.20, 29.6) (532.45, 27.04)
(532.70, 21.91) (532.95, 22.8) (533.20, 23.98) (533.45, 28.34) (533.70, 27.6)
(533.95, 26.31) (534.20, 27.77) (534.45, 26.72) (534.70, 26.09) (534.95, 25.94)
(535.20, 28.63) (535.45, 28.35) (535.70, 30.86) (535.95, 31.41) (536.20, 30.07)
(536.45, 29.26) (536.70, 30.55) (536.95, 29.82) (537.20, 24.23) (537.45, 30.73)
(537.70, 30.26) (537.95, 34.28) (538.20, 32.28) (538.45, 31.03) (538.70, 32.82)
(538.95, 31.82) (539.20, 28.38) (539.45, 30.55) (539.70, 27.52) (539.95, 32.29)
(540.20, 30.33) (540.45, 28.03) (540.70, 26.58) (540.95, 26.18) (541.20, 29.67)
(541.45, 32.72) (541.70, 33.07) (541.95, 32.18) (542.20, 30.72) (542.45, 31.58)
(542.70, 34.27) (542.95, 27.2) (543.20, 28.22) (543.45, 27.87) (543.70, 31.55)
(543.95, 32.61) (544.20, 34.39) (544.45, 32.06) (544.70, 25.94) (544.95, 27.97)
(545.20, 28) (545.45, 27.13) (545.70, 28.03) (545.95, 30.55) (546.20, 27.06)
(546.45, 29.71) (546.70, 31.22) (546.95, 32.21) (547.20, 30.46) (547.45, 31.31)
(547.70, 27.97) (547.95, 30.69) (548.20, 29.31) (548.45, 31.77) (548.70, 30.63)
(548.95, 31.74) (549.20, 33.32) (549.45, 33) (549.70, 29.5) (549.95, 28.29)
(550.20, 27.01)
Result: -0.17 nm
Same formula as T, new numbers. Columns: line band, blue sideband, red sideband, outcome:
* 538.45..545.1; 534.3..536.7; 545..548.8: -0.23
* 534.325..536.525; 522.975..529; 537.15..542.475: 0.02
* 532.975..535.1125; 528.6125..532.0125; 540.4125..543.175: 0.15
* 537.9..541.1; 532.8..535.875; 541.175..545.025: -0.09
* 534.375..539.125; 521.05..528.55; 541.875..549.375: -0.31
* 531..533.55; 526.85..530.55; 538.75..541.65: 0.03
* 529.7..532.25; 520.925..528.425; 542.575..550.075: -0.15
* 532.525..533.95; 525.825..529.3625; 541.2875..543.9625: 0.11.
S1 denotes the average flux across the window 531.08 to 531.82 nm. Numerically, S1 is 28.2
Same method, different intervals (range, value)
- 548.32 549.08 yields 31.4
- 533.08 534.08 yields 26.6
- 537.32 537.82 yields 30.4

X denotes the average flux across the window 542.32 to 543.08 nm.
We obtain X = 31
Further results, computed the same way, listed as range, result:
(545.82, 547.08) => 30.1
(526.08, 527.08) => 20.8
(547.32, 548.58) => 30.2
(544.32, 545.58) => 28.2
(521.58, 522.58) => 24.7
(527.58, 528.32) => 26.5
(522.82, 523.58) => 25.8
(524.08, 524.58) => 26.5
